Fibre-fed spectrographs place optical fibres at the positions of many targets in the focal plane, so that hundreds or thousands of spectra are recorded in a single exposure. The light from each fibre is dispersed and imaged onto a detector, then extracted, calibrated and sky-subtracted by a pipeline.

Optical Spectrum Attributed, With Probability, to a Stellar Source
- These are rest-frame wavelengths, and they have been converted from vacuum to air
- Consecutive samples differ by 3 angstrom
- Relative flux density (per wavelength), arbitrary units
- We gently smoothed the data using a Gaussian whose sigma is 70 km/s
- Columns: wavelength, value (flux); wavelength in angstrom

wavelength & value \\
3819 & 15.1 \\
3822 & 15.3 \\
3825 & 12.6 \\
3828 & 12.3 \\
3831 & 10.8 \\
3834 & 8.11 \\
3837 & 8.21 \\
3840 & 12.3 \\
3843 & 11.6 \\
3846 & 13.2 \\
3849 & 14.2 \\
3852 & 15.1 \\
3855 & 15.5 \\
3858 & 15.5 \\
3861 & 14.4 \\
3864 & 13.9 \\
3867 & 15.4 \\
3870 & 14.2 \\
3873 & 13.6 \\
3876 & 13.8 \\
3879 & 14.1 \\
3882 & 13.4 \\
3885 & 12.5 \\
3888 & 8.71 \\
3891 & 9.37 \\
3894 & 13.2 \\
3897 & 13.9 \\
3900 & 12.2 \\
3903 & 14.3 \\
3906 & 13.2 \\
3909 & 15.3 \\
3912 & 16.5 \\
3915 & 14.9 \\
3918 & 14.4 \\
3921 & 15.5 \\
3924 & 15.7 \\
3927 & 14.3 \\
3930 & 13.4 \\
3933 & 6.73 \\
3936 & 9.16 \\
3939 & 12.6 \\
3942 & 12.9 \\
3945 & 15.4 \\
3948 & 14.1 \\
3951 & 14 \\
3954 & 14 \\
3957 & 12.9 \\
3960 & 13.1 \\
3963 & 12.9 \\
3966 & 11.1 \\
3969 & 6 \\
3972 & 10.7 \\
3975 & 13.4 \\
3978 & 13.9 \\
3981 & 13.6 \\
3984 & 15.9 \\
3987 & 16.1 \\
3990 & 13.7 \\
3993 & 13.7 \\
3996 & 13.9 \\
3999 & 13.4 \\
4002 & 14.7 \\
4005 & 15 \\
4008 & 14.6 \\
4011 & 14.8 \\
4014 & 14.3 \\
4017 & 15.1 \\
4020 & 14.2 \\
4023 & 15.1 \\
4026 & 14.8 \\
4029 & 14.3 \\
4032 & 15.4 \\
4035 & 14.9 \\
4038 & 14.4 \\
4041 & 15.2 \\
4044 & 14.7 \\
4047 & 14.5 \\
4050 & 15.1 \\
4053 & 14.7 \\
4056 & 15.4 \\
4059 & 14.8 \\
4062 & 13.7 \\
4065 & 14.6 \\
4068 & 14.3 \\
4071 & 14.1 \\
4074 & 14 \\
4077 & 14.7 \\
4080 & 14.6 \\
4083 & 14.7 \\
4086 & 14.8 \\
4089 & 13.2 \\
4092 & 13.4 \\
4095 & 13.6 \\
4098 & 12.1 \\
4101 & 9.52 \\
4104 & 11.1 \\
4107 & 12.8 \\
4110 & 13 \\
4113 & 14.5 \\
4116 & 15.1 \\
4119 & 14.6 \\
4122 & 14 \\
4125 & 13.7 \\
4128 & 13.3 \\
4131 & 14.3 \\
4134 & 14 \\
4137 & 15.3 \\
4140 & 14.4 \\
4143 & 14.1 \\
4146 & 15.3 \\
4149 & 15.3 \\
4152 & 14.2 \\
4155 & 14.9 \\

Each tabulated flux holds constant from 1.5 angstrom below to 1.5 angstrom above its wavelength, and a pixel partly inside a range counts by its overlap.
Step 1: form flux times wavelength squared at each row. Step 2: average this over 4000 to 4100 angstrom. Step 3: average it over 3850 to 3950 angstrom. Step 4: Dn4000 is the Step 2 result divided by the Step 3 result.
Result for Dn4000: 1.15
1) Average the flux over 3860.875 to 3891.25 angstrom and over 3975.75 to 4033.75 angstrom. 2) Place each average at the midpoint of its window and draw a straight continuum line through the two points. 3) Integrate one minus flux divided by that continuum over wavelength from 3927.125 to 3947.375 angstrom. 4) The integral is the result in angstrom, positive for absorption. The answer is 2.7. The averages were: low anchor 13.1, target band 12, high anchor 14.5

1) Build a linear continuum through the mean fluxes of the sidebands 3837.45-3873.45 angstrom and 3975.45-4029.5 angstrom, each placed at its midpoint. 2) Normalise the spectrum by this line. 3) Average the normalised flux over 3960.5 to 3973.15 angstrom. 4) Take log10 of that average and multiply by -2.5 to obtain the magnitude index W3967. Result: 0.35 mag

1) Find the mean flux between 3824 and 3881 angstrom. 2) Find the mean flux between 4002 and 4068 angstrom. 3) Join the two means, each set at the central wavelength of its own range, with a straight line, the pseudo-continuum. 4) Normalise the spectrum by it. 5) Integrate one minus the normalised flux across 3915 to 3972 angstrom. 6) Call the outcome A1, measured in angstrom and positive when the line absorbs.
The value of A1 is 5.0 angstrom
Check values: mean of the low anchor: 13.1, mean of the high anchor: 14.7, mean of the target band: 12.7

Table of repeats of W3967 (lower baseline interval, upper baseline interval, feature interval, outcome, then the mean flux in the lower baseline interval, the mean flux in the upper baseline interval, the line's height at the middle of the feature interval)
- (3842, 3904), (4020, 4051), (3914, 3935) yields 0.035 mag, 13.4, 14.8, 13.9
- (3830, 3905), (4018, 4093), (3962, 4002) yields 0.072 mag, 12.9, 14.6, 13.9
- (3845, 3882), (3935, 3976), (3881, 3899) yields 0.168 mag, 14.4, 12.3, 13.8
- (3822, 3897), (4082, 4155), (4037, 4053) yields -0.098 mag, 12.8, 13.8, 13.5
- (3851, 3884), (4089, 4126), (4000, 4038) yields -0.088 mag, 14.4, 13.1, 13.6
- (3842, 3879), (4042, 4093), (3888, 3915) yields 0.076 mag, 14.2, 14.4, 14.3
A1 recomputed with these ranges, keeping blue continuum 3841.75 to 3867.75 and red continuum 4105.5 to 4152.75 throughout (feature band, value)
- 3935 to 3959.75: 1.9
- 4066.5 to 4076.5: 0.0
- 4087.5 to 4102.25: 1.9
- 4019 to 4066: -1.6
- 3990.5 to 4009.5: 0.1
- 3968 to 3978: 2.4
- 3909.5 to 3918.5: -0.7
